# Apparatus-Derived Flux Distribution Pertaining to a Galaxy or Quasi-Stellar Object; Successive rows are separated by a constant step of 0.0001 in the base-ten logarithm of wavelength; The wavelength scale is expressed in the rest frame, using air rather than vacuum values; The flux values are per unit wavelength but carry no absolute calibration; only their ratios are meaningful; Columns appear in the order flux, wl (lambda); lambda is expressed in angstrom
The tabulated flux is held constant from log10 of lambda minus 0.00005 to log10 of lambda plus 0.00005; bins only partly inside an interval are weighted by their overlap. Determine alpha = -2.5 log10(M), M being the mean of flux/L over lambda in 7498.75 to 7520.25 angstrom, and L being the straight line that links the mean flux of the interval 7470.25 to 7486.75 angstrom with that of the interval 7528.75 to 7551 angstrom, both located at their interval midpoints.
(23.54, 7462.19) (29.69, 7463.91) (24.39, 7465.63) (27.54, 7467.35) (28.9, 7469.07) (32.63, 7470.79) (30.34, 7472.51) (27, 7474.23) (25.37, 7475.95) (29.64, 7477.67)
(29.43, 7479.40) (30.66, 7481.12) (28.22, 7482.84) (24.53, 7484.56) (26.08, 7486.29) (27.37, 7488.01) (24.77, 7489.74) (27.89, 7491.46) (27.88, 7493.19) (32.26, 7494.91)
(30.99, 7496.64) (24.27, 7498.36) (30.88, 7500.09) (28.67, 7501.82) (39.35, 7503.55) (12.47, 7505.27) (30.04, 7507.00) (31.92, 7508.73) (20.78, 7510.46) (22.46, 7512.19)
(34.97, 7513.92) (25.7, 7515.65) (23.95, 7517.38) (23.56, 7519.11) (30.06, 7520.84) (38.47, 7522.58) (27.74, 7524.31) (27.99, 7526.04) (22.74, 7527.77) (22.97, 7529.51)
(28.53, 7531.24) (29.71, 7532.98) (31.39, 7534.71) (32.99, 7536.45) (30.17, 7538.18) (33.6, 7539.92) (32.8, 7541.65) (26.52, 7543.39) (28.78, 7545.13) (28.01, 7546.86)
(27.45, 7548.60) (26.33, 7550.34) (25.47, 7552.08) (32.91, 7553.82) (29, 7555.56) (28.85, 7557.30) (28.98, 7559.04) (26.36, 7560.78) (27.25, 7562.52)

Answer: 0.07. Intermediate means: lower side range 28.4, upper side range 29.2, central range 27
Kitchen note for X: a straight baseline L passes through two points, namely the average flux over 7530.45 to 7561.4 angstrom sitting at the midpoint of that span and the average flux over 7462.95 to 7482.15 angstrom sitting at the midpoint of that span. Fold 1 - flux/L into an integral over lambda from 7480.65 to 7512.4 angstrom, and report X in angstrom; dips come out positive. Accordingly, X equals 1.5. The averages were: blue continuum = 28.7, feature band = 27.5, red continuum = 29.3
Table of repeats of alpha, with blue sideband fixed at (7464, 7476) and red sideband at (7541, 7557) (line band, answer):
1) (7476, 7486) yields 0.01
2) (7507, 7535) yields 0.03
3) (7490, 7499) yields -0.01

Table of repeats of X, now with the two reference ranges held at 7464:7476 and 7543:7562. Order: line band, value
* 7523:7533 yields 0.5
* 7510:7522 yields 0.8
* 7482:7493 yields 0.7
